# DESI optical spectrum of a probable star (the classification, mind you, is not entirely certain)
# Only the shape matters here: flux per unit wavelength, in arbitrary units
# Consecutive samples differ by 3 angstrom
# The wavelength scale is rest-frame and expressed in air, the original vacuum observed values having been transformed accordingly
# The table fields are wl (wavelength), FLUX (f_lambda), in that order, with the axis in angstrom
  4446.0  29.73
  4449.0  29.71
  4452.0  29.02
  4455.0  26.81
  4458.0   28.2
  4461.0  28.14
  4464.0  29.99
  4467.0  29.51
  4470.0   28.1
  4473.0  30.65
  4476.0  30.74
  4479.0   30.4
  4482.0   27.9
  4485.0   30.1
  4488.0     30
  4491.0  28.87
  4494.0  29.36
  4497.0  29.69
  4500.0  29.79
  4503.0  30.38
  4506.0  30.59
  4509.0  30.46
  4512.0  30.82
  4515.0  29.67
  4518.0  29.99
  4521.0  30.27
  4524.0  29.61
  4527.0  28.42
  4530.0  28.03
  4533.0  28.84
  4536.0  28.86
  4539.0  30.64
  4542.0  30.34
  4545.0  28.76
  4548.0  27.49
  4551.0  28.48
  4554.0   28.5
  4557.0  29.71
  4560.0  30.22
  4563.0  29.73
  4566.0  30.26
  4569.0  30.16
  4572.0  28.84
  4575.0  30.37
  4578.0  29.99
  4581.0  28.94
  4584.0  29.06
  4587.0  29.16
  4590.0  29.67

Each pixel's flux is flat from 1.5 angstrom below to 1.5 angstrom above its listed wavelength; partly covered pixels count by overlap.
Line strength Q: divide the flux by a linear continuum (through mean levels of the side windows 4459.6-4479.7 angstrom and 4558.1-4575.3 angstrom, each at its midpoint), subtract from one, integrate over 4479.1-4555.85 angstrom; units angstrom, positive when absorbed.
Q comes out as 0.78 angstrom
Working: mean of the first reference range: 29.6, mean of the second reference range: 29.9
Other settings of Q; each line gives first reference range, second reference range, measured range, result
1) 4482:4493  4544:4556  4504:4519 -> -0.68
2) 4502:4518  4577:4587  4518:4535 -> 0.56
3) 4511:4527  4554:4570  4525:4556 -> 1.06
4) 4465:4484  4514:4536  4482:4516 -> -0.56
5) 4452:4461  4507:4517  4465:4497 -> -0.70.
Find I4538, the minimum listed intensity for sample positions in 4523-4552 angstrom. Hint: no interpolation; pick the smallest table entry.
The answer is 27.49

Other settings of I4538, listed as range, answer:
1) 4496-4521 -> 29.67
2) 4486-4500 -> 28.87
